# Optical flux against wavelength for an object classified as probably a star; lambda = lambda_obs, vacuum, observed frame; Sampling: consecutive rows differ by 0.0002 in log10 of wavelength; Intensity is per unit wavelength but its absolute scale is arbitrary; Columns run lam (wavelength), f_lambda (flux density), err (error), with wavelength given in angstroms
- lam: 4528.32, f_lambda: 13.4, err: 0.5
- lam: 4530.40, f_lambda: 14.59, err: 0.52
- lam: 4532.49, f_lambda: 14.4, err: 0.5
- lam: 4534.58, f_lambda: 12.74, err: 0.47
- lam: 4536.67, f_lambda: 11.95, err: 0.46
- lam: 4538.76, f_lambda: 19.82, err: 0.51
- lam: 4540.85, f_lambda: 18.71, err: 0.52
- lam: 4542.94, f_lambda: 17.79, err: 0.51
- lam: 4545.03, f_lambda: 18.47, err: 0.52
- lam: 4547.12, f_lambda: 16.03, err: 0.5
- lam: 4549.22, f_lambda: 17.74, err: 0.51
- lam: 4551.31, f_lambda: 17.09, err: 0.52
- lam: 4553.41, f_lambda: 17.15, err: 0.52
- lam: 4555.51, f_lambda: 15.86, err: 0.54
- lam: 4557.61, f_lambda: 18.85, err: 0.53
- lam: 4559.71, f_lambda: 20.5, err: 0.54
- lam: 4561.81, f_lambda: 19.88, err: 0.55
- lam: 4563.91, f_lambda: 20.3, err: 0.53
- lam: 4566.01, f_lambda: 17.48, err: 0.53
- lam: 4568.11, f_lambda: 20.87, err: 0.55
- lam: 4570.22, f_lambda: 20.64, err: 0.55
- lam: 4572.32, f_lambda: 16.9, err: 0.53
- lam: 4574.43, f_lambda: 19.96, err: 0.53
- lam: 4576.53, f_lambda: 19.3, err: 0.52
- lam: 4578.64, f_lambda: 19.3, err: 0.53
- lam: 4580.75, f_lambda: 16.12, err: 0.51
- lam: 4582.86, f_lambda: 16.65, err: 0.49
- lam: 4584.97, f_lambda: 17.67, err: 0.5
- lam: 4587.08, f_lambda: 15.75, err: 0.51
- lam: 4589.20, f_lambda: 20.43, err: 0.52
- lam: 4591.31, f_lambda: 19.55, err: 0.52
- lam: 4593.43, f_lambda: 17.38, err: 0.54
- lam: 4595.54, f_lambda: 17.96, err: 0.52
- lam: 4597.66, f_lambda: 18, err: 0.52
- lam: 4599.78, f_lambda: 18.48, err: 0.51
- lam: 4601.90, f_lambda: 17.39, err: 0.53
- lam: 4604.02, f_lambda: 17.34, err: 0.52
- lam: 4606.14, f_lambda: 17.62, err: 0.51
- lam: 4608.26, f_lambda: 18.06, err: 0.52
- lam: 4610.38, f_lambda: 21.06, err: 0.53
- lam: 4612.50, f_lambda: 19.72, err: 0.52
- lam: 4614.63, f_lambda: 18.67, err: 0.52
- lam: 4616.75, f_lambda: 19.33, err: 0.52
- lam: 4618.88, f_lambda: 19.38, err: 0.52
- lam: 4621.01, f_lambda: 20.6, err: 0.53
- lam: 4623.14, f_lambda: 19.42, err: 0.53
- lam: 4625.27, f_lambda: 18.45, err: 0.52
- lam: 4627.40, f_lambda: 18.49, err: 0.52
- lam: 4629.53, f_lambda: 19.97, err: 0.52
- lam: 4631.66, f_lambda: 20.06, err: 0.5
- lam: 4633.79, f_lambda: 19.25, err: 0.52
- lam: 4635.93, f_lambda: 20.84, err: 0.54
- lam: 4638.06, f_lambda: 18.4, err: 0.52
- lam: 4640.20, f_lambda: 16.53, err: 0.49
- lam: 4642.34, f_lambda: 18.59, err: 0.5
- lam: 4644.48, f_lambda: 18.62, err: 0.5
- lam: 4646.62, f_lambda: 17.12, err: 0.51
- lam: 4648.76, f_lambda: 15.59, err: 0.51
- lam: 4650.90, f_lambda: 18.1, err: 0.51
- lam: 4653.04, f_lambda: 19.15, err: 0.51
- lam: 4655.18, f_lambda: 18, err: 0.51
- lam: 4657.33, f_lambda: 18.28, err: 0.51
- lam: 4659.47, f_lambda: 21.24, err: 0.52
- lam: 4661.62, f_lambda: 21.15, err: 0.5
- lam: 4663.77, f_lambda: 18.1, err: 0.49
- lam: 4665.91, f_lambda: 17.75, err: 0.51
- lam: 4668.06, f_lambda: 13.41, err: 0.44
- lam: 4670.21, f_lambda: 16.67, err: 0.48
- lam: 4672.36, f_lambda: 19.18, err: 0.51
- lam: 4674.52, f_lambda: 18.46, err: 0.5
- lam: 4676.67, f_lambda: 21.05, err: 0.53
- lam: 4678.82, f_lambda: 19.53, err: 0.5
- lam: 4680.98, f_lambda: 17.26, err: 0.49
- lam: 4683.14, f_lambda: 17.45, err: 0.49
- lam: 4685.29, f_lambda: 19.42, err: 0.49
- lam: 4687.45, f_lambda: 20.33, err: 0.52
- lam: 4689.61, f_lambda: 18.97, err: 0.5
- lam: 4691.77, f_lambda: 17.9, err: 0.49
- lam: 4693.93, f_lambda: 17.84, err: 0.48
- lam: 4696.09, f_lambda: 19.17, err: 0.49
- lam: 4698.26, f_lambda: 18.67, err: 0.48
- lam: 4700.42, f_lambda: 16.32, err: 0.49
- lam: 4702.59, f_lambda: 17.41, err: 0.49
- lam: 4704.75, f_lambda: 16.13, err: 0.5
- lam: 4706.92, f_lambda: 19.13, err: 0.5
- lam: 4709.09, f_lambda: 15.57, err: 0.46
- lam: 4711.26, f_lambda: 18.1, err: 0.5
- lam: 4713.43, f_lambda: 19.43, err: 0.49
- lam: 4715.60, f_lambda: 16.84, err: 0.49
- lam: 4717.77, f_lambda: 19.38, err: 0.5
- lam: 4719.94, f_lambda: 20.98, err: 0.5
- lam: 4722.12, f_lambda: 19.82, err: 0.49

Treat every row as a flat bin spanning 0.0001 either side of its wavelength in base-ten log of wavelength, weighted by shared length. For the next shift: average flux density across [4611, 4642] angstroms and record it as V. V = 19.2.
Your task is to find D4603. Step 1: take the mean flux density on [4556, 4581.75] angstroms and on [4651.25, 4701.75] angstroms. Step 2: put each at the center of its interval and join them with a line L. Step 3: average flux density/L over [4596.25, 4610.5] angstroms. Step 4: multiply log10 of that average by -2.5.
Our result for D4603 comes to 0.05 mag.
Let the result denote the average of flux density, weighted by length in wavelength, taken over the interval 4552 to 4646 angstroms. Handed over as 18.7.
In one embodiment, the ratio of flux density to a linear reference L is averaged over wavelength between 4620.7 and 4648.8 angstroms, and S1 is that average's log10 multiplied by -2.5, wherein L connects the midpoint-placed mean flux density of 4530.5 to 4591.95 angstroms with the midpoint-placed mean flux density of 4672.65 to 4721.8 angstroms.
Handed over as -0.04 mag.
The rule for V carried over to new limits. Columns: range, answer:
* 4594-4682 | 18.6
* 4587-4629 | 18.7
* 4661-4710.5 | 18.1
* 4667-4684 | 17.9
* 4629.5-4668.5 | 18.5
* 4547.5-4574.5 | 18.6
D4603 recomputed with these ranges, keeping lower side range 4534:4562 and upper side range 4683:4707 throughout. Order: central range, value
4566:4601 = -0.05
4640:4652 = 0.03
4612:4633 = -0.09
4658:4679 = -0.03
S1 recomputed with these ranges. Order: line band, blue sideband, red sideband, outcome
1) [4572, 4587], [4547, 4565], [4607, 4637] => 0.05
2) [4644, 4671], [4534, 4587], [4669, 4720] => 0.02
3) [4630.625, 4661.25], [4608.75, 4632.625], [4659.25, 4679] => 0.02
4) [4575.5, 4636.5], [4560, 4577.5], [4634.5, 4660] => 0.01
